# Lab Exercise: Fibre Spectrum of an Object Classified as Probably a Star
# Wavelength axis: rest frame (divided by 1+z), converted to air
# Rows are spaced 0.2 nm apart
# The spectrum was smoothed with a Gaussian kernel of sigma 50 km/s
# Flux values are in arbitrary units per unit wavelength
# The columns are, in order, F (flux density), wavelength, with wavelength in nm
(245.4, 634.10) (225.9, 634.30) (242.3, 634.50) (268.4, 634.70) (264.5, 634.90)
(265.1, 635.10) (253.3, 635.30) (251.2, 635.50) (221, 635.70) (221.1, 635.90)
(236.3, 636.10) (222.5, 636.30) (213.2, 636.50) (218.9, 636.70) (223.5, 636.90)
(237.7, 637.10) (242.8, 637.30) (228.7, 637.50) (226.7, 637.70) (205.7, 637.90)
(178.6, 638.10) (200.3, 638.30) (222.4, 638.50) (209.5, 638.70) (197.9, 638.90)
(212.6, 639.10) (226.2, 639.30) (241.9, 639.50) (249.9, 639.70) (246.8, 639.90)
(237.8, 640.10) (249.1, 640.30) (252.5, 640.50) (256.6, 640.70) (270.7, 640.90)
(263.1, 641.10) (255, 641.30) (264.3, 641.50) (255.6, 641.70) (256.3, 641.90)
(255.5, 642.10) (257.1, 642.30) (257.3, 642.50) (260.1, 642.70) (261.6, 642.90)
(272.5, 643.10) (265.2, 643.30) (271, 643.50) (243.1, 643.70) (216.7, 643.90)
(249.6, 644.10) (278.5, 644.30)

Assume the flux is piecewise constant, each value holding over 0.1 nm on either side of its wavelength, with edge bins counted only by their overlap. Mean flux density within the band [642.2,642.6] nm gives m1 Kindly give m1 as 257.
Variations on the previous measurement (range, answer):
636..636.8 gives 223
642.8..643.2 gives 267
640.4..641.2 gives 261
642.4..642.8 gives 259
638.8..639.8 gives 226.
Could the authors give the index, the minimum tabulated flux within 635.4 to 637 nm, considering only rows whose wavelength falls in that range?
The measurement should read 213.2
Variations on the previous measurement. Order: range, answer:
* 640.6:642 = 255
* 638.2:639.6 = 197.9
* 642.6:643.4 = 260.1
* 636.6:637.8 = 218.9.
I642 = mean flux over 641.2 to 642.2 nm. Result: 257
